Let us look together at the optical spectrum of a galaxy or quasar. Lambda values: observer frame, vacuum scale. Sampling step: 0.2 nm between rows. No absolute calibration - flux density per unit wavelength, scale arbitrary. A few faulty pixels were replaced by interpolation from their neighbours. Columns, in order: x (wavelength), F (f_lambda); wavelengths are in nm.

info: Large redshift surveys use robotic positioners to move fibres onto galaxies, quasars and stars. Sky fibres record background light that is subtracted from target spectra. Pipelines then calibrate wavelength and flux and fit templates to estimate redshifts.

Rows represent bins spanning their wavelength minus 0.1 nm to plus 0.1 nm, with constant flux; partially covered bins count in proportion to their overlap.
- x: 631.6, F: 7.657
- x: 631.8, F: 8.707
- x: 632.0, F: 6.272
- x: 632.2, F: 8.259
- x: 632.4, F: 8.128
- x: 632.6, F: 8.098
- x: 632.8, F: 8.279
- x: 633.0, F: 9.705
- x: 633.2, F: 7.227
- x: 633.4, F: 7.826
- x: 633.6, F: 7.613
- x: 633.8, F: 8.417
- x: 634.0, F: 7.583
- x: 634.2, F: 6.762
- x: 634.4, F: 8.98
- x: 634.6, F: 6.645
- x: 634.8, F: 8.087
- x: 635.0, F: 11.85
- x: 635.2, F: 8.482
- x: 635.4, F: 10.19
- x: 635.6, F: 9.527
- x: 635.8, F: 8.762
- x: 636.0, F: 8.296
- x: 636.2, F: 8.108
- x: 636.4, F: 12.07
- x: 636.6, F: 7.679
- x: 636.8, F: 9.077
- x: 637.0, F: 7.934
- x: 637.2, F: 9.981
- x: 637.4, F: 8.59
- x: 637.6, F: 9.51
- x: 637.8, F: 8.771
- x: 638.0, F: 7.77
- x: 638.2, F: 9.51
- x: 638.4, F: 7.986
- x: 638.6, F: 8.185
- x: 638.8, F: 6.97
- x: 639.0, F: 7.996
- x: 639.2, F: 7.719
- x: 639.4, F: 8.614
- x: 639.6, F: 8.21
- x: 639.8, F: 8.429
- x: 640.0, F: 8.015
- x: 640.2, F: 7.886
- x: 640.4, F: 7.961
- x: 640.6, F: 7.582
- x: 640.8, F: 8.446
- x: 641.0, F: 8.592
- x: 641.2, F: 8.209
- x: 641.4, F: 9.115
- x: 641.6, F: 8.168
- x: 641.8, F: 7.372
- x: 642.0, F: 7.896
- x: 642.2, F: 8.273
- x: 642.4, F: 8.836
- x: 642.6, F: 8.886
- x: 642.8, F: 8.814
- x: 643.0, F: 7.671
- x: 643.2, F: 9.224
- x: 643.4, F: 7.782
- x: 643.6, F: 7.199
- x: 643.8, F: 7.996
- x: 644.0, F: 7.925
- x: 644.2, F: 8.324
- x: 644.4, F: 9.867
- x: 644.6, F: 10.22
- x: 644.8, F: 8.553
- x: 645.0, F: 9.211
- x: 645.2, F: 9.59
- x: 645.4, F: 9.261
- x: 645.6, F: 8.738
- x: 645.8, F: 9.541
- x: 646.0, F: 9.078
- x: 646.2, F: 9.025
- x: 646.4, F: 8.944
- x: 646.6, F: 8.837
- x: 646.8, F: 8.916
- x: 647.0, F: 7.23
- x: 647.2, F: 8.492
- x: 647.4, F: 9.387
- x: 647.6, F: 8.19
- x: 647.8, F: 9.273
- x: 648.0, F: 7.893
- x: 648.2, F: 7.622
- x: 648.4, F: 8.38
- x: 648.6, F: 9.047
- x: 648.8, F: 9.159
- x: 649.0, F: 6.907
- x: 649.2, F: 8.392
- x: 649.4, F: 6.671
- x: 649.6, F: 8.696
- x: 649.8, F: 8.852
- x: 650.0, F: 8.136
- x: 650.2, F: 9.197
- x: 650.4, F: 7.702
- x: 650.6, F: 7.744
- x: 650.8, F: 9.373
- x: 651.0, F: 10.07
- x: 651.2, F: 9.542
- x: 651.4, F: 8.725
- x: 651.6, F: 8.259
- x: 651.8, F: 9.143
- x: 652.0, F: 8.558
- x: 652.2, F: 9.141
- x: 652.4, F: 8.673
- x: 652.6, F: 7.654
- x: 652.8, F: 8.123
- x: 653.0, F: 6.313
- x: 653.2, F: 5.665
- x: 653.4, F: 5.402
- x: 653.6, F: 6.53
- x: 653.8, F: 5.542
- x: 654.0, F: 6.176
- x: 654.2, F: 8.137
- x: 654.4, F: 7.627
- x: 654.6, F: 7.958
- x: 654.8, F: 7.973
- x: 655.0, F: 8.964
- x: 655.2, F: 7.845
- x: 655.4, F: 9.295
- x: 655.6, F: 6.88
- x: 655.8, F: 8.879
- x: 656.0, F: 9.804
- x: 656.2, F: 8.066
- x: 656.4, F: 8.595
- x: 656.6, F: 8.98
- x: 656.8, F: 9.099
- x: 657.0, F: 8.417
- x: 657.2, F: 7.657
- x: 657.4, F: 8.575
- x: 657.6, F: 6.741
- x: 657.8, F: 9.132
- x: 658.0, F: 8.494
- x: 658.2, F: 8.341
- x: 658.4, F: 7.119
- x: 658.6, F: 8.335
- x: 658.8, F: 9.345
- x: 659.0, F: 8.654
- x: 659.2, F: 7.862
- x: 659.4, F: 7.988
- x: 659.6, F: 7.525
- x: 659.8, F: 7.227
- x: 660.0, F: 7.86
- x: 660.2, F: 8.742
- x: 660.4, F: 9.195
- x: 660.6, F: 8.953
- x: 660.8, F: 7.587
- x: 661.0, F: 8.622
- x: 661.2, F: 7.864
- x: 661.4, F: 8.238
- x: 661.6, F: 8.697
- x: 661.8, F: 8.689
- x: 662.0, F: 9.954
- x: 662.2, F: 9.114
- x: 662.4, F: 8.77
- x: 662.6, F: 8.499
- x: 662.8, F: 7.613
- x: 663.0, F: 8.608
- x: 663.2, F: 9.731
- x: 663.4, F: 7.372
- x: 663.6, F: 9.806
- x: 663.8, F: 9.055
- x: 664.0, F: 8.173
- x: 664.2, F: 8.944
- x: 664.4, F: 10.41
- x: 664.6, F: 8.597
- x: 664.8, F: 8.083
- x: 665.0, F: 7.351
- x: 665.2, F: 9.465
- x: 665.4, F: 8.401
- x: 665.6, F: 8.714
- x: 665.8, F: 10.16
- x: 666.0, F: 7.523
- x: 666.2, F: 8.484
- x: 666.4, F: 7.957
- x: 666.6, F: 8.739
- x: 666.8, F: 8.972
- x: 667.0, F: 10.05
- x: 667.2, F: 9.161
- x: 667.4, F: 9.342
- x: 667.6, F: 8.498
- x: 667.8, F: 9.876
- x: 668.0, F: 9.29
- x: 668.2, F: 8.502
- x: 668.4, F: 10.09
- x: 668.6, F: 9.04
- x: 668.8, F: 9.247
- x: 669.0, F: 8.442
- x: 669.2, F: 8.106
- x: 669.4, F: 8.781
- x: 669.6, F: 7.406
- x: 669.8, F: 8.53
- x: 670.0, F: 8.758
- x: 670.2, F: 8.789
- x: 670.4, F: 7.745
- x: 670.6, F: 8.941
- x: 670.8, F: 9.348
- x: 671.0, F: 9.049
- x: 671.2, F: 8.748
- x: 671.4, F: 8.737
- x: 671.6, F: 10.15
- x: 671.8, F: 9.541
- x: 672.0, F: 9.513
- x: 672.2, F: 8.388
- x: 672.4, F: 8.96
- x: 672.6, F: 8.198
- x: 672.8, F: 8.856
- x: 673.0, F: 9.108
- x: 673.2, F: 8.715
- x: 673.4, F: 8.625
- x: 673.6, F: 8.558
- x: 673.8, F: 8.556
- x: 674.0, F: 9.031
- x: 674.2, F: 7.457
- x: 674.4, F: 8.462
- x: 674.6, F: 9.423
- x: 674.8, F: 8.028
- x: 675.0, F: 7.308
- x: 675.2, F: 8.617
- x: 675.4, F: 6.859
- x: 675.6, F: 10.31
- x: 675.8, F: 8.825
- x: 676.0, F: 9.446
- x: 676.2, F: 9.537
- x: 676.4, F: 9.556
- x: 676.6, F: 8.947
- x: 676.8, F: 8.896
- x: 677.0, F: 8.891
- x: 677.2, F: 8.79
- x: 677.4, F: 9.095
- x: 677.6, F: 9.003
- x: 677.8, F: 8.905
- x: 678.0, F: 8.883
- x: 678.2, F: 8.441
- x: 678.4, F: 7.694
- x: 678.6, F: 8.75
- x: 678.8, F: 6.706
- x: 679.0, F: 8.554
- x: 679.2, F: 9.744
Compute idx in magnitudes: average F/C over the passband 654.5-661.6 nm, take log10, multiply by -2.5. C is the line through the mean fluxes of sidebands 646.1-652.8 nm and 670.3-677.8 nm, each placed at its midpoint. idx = 0.04 mag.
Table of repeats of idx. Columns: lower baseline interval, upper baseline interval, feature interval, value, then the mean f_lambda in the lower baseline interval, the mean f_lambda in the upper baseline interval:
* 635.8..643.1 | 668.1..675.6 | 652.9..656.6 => 0.13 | 8.42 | 8.69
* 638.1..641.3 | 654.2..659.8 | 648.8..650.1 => 0.02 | 8.14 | 8.28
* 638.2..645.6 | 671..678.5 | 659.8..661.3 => 0.04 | 8.38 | 8.79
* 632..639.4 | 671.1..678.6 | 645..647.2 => -0.04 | 8.49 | 8.78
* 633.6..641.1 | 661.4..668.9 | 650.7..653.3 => 0.04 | 8.51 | 8.88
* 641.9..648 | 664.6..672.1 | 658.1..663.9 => 0.04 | 8.69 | 8.85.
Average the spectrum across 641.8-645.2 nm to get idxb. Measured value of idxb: 8.54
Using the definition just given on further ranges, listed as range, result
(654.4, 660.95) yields 8.31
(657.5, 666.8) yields 8.5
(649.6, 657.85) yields 8.13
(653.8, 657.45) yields 8.19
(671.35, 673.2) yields 9.04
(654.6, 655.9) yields 8.28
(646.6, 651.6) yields 8.49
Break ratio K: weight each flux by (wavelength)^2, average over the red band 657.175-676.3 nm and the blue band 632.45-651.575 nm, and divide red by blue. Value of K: 1.10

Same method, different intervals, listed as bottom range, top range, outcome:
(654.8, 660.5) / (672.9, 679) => 1.10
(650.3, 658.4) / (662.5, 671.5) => 1.13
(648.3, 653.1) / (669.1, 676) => 1.10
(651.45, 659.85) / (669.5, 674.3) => 1.15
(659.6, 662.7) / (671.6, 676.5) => 1.07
